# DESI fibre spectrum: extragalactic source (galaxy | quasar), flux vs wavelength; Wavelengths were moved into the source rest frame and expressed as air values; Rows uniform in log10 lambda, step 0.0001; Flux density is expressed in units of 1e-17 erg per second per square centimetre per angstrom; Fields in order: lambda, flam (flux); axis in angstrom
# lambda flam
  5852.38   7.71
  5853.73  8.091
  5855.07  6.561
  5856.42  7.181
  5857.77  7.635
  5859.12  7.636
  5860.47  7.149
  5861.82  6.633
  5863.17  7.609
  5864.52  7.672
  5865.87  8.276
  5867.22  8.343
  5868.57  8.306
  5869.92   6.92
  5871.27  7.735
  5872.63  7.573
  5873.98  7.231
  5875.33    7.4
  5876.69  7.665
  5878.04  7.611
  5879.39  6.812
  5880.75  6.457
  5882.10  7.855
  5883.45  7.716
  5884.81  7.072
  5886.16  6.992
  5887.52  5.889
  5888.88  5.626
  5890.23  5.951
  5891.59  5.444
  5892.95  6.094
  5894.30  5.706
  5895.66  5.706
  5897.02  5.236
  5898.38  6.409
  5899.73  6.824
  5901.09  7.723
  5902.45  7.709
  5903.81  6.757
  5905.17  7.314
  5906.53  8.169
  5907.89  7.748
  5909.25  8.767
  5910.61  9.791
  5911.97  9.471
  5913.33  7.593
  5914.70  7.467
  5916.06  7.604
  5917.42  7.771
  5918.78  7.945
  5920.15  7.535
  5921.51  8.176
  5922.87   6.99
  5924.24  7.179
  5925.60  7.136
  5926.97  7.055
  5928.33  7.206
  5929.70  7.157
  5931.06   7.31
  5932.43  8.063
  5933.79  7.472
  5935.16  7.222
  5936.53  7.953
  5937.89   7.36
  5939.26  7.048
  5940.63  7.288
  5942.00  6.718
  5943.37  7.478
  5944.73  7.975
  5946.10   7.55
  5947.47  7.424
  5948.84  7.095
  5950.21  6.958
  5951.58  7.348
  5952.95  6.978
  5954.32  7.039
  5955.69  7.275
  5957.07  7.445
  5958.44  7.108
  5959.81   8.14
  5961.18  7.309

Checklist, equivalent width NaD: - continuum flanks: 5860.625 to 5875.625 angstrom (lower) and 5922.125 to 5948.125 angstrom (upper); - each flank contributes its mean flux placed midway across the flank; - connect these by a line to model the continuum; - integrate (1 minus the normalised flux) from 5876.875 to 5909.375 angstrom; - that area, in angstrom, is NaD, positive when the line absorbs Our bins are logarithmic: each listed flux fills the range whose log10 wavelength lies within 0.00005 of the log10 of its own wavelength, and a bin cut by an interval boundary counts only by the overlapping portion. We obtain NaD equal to 3.07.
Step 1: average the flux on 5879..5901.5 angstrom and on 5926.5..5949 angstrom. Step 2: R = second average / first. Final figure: 1.2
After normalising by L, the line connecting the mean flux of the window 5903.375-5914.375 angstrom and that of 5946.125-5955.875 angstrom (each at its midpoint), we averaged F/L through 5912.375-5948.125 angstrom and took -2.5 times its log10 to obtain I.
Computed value 0.03 mag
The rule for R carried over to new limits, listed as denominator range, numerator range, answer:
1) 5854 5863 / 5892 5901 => 0.85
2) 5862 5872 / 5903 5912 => 1.05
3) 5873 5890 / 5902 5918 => 1.14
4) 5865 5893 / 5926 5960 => 1.03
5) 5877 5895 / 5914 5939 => 1.14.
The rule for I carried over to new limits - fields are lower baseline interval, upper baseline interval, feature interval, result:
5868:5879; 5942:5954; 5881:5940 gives 0.03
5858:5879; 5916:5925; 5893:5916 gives 0.03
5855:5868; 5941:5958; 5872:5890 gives 0.06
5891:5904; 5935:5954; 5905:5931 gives -0.15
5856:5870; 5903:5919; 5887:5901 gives 0.30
